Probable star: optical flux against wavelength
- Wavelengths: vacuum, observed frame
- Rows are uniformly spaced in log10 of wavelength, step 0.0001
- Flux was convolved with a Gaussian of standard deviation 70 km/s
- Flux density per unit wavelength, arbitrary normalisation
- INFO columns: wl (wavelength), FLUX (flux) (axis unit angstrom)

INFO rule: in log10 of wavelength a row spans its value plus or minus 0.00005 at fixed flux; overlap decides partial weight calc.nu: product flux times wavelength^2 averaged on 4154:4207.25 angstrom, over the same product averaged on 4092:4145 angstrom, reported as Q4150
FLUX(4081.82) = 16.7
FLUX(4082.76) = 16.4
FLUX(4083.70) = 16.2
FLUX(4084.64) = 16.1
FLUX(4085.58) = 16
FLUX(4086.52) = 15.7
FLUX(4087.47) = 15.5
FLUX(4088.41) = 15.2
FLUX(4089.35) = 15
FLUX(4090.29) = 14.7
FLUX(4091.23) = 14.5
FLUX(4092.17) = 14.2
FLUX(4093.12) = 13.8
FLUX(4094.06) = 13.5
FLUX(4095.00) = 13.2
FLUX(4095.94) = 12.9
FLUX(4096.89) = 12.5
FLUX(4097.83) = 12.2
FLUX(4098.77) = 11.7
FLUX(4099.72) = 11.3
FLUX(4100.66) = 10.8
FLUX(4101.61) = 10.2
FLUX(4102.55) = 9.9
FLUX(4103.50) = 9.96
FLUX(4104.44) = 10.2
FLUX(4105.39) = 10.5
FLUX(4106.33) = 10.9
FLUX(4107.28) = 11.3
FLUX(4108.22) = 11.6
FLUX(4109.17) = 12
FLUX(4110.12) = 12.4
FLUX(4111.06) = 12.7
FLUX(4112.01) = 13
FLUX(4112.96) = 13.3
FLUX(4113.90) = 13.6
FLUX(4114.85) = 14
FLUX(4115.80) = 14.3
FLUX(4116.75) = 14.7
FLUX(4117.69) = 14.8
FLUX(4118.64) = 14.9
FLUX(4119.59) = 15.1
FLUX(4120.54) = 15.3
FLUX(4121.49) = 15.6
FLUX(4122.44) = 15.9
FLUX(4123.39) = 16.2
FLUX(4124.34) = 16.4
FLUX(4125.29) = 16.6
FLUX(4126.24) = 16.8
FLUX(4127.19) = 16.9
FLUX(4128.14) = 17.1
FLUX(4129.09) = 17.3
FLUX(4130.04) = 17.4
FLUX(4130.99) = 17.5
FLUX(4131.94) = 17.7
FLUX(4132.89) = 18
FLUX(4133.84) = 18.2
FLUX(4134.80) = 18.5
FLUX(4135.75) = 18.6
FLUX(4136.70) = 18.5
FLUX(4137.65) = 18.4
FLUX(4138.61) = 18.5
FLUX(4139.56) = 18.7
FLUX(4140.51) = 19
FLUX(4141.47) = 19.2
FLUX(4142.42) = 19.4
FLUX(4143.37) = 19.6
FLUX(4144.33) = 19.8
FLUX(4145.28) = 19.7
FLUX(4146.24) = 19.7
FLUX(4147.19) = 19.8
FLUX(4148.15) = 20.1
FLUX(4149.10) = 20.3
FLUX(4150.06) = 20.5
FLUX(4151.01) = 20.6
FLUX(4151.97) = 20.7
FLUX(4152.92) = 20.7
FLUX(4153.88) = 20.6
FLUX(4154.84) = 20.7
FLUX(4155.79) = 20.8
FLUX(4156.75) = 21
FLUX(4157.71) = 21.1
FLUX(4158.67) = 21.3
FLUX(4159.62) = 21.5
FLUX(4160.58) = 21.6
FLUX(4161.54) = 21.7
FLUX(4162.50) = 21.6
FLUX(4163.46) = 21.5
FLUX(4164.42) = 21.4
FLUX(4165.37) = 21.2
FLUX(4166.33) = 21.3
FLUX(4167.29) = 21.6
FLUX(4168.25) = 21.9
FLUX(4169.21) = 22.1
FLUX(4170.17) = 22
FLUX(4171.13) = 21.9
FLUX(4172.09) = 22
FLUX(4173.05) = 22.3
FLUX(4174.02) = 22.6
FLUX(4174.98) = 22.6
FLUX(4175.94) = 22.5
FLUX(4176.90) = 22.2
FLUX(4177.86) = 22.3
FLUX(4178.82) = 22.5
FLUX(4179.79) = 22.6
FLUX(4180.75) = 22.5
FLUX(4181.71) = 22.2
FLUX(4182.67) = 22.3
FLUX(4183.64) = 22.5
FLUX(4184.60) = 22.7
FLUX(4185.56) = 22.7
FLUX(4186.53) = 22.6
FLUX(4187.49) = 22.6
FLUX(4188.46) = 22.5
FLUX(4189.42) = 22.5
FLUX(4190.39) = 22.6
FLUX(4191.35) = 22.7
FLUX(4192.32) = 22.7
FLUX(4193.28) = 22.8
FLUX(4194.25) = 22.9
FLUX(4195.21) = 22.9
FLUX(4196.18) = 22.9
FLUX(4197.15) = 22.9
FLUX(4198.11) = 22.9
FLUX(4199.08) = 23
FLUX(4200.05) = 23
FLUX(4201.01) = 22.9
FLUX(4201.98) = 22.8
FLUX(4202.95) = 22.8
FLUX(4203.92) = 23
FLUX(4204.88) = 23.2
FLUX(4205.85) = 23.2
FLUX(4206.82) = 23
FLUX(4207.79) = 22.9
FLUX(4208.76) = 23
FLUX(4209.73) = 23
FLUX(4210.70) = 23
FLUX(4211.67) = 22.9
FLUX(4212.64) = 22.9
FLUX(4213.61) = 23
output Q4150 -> 1.5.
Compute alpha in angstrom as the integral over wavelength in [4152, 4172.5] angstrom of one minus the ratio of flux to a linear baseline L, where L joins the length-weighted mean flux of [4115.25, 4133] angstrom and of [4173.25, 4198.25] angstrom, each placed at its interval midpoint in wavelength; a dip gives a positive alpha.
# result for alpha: -1.3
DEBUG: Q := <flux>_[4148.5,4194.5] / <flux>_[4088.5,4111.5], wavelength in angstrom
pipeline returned 1.79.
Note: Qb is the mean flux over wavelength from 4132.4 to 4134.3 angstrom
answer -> 18.1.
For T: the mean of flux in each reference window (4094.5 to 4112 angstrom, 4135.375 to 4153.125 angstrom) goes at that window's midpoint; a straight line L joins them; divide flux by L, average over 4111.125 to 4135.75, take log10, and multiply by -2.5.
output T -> -0.03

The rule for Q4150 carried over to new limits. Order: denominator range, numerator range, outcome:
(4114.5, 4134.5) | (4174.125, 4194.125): 1.43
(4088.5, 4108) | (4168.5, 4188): 1.90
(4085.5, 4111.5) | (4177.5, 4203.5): 1.88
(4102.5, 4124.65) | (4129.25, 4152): 1.45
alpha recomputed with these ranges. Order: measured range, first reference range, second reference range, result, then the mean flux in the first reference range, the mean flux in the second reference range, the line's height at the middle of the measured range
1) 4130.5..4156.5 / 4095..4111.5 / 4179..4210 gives -4.8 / 11.4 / 22.8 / 16.4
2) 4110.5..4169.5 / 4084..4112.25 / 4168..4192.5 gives -2.4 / 12.8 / 22.4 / 17.7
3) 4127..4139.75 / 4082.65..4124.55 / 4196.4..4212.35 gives -1.3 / 13.5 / 23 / 16.3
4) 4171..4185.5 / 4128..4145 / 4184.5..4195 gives -0.4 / 18.5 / 22.7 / 21.8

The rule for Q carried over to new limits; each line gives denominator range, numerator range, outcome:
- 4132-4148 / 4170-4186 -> 1.18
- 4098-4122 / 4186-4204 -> 1.81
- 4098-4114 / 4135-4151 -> 1.69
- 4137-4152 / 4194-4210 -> 1.17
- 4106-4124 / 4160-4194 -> 1.61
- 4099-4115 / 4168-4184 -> 1.93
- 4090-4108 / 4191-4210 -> 1.91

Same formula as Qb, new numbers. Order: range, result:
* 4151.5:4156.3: 20.7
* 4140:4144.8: 19.4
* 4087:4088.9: 15.4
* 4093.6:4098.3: 12.9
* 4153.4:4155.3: 20.6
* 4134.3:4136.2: 18.5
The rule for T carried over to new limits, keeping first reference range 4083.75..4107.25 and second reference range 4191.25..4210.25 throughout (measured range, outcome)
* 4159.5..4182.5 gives -0.10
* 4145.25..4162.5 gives -0.12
